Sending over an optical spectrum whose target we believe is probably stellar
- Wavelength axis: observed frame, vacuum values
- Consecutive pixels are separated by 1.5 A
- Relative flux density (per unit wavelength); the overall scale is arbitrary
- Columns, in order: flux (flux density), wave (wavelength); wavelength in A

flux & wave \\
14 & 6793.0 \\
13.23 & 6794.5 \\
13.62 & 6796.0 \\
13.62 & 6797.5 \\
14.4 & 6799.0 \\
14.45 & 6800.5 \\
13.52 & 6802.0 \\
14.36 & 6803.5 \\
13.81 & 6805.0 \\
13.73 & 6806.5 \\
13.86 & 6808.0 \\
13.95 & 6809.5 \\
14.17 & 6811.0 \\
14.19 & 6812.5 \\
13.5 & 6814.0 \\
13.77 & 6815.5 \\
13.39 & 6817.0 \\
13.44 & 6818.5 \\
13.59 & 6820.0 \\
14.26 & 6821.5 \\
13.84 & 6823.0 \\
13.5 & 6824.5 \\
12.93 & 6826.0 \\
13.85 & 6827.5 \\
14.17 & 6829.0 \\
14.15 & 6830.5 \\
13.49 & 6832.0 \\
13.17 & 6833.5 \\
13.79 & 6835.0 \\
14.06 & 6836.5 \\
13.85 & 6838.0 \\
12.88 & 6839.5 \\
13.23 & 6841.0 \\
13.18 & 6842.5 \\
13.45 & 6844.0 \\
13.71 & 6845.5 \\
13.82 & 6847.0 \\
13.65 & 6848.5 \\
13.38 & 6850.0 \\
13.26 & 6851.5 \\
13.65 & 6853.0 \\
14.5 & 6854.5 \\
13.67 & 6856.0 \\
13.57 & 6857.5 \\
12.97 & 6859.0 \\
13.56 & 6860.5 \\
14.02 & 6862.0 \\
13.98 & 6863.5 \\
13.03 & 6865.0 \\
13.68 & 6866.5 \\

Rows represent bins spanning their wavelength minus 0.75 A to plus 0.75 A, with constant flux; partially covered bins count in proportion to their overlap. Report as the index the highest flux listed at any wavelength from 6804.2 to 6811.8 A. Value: 14.17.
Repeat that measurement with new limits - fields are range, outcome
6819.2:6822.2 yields 14.26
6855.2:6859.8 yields 13.67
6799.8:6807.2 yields 14.45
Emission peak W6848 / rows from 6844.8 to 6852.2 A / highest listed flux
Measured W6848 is 13.82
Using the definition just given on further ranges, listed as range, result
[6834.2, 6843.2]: 14.06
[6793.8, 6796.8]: 13.62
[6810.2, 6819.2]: 14.19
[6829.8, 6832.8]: 14.15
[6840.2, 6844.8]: 13.45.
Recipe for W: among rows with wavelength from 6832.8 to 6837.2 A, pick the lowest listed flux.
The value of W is 13.17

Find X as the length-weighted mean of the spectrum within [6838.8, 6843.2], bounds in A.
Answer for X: 13.1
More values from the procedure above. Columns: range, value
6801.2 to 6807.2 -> 13.9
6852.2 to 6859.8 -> 13.7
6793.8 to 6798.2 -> 13.5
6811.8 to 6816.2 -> 13.8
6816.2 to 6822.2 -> 13.7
